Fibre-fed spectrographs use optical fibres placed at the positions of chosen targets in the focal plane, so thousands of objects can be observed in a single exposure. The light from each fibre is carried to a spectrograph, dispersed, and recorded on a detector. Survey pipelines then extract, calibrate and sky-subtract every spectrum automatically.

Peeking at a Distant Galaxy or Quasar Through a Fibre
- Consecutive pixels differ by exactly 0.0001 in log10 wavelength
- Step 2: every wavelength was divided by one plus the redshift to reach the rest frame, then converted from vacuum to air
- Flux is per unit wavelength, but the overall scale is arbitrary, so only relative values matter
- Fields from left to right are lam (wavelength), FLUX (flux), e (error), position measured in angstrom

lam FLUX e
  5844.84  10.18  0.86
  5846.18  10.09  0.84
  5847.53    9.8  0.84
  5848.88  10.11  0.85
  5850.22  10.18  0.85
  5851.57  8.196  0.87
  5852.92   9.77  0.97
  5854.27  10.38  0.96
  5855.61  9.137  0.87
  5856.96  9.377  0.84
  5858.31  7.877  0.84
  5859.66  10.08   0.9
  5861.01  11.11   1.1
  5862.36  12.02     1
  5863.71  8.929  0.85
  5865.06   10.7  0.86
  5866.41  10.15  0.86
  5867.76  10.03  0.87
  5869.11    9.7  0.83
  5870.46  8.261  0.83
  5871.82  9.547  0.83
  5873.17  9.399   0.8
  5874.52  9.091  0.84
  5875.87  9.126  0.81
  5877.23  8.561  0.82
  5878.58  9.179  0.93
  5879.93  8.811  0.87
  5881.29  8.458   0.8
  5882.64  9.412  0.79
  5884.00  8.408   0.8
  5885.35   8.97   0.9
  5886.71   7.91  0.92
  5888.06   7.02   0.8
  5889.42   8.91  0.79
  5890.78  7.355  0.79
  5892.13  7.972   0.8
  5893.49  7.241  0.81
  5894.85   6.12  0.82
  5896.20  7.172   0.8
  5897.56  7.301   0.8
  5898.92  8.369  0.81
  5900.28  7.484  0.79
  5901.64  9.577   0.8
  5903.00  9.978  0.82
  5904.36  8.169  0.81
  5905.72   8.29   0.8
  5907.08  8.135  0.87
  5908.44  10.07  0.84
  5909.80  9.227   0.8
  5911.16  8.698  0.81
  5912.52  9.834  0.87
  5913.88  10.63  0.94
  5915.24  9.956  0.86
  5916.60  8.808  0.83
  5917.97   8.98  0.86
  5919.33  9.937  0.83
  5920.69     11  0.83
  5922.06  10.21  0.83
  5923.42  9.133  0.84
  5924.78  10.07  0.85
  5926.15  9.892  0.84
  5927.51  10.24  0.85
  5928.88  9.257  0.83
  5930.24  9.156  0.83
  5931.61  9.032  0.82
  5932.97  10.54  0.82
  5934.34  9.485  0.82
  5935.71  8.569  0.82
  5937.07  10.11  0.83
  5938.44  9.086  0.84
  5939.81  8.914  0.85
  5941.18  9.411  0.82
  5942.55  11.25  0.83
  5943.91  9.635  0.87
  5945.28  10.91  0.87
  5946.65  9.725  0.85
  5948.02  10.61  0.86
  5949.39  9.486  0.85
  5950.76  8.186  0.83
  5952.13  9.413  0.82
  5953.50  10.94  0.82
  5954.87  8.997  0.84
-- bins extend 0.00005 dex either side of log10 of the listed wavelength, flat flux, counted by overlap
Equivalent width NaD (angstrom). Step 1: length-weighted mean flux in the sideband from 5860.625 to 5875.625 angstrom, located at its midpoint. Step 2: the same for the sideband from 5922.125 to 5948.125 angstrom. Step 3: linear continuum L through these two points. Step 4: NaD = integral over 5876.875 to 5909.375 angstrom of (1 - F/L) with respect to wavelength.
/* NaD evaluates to 5.0 angstrom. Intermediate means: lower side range 9.86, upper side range 9.73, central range 8.29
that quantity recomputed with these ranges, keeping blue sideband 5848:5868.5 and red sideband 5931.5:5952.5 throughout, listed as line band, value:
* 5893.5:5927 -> 2.5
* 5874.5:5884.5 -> 1.0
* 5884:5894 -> 1.9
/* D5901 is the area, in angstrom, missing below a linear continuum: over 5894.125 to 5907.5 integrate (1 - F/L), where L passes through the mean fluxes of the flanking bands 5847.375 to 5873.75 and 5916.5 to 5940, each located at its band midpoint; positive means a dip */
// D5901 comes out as 2.2 angstrom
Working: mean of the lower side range 9.74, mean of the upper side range 9.61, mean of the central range 8.05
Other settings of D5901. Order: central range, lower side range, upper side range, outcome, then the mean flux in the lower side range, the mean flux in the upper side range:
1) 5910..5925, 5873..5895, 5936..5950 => -0.8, 8.38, 9.88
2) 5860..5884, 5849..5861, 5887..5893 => -2.3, 9.51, 7.8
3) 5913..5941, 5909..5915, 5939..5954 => 0.2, 9.64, 9.84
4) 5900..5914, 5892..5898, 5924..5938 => -2.0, 7.08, 9.62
